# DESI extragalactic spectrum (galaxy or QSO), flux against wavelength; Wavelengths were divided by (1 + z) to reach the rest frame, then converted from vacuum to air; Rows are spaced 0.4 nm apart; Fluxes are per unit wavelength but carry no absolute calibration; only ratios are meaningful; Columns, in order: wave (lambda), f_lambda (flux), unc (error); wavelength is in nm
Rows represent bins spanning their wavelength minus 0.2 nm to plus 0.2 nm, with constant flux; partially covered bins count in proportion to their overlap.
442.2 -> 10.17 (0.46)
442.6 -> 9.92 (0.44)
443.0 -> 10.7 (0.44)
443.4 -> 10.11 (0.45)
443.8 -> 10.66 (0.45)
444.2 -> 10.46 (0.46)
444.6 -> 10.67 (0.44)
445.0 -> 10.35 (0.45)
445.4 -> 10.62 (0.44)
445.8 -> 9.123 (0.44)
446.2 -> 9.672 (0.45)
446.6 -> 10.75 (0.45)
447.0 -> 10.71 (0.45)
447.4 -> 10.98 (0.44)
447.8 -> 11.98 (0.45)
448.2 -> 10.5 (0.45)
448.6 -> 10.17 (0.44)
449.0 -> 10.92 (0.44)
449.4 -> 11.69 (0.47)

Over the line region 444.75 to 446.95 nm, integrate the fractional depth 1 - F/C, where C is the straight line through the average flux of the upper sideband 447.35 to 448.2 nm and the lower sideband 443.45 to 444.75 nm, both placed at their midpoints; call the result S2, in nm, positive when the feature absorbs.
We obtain 0.15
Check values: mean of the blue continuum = 10.5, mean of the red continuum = 11.3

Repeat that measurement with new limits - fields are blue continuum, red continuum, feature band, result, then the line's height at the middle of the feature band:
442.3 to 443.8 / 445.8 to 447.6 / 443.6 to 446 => 0.00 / 10.3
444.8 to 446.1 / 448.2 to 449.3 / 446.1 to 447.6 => -0.05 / 10.3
